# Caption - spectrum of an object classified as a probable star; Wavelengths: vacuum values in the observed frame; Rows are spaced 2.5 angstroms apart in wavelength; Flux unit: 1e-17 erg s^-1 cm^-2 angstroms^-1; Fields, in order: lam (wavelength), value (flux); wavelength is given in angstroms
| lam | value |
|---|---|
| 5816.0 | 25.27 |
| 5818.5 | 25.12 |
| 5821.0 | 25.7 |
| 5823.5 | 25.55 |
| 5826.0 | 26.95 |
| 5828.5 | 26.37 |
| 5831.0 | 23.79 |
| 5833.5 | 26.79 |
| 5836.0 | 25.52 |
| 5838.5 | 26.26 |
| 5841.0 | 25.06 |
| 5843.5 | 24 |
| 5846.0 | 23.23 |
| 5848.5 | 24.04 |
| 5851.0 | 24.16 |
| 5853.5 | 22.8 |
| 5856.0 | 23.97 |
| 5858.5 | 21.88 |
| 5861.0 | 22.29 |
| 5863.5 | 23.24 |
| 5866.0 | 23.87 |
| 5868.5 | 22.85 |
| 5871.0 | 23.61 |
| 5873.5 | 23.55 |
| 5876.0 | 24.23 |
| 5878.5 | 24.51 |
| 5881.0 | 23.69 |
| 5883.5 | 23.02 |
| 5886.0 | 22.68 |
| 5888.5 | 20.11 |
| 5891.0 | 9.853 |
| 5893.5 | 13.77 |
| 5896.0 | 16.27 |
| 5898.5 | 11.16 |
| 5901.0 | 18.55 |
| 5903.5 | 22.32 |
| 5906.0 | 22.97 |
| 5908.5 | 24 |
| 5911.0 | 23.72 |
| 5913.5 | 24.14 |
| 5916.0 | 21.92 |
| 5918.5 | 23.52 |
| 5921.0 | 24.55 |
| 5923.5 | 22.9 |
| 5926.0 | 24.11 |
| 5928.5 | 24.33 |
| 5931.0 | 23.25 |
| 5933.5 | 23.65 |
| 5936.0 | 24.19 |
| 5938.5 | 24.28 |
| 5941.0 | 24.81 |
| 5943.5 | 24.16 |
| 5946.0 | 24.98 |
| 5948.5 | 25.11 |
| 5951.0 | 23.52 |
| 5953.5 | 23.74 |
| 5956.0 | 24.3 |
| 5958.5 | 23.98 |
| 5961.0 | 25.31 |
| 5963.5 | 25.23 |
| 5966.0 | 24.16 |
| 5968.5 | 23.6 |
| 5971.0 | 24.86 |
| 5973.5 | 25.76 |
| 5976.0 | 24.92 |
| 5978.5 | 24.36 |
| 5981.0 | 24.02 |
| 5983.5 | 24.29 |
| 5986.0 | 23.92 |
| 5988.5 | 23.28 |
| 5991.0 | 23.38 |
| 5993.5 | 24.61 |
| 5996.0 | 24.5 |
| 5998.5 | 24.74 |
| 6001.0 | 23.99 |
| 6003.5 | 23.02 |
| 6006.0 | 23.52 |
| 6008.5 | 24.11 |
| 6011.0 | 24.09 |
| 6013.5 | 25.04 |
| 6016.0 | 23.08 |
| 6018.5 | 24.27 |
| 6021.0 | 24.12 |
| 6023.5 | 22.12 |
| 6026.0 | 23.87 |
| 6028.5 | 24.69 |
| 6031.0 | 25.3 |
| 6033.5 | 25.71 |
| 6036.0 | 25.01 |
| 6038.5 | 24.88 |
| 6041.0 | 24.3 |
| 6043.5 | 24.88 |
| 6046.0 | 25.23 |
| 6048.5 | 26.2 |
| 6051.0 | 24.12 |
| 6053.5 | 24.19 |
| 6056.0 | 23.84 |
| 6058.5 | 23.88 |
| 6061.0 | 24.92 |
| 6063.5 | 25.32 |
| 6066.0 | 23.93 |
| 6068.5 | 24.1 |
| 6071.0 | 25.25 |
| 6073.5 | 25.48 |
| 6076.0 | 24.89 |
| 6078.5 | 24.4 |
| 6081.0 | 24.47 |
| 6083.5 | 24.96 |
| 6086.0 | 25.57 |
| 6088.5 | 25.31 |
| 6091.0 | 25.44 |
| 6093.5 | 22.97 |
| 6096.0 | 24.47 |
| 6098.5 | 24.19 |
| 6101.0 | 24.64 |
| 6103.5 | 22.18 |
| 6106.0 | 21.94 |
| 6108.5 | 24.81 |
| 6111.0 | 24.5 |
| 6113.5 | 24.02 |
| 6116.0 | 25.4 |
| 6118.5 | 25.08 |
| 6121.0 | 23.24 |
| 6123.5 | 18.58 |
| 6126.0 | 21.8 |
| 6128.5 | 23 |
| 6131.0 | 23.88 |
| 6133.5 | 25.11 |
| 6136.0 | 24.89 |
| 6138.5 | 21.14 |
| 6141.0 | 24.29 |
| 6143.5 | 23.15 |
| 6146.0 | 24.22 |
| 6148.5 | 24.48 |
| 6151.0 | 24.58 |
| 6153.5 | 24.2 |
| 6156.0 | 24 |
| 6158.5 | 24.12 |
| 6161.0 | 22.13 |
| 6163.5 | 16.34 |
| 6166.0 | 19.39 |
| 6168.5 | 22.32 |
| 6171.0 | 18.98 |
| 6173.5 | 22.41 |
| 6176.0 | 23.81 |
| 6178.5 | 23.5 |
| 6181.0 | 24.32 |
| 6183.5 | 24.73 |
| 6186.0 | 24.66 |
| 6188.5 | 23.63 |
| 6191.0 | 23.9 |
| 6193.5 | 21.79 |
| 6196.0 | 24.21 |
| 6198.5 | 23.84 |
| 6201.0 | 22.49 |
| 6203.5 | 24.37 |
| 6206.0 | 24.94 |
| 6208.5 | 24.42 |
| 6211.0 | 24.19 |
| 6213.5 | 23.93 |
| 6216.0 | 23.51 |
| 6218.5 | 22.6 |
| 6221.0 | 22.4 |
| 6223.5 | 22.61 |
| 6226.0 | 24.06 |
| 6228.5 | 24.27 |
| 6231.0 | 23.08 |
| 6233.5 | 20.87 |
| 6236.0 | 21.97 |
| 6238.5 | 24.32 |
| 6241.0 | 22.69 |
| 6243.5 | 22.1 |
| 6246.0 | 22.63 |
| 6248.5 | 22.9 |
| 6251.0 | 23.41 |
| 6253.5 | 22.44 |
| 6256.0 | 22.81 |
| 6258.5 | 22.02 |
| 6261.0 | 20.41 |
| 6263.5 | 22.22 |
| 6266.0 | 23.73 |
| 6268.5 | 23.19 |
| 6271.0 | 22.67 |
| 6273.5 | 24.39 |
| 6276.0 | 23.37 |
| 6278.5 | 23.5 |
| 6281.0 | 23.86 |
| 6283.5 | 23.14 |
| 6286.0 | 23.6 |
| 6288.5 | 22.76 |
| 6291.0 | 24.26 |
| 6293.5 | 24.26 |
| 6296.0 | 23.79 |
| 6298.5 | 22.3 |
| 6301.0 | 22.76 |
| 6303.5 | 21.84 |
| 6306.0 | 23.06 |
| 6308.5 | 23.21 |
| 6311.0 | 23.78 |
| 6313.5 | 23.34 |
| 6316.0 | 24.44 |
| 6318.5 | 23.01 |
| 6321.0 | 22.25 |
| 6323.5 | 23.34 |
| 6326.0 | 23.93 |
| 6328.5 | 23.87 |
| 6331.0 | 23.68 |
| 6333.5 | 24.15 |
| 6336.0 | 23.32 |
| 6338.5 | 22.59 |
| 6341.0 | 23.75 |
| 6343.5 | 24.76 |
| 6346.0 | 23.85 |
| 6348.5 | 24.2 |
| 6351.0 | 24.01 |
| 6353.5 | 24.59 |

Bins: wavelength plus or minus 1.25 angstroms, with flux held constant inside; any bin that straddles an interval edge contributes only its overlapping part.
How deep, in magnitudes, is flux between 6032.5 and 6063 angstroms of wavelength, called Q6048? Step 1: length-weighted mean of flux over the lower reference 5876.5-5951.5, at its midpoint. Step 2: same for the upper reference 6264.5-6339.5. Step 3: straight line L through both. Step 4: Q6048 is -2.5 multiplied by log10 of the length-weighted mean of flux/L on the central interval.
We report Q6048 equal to -0.11 mag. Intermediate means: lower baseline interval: 22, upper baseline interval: 23.4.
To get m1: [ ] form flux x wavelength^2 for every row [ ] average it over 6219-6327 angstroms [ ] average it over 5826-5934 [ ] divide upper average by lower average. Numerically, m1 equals 1.2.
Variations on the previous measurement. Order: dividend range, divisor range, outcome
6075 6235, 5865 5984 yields 1.11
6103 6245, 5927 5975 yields 1.02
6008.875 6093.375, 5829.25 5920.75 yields 1.17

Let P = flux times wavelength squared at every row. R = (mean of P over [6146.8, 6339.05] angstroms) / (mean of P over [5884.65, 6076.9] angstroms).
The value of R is 1.1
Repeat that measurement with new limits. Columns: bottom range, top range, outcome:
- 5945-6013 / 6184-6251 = 1.04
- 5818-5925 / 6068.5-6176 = 1.12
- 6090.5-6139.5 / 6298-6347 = 1.06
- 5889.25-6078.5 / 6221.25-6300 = 1.07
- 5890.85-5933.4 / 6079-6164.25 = 1.21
